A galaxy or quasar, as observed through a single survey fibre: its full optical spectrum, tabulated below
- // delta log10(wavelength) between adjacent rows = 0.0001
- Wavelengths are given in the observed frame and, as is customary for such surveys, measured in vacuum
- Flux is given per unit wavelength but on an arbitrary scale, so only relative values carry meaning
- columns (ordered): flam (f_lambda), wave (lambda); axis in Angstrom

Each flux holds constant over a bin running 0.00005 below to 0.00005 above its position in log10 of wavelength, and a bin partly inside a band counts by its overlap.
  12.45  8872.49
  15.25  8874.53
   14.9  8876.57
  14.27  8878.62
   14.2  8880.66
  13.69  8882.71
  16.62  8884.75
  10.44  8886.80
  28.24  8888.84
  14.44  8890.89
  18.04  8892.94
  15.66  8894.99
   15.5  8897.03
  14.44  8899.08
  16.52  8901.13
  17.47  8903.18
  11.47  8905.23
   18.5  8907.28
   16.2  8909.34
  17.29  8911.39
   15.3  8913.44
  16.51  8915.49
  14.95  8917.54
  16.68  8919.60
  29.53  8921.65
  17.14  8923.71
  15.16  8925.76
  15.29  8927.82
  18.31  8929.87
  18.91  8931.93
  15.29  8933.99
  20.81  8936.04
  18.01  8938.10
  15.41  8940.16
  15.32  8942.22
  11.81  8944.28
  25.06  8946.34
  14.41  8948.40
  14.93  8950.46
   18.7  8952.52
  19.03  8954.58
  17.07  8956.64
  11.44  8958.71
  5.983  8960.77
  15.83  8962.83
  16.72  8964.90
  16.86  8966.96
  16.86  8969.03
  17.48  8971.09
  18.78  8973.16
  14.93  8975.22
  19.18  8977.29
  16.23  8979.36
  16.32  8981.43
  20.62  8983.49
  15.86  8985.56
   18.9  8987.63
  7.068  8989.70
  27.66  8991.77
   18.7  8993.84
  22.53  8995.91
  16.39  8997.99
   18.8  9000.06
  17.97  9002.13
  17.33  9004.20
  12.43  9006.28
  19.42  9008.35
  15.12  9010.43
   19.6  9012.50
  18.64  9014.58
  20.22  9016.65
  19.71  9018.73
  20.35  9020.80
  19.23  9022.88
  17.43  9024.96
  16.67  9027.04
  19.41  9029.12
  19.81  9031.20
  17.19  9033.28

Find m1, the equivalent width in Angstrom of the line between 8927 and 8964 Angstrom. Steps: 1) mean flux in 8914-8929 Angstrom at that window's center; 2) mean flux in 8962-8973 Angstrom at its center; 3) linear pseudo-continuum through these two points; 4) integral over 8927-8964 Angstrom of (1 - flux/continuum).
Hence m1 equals 2.5 Angstrom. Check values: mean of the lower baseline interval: 17.8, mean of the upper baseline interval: 16.9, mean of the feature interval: 16.2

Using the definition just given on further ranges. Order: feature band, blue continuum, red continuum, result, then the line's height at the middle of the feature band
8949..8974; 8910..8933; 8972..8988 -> 2.6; 17.6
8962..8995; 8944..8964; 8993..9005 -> -0.3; 17.2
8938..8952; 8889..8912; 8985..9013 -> 0.5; 17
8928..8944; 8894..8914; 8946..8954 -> 0.1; 17.2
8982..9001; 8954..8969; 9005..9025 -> -2.0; 16.7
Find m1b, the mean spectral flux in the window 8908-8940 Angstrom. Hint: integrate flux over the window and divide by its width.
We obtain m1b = 17.6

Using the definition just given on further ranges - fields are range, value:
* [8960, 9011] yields 17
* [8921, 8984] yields 16.9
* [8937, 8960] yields 16.4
